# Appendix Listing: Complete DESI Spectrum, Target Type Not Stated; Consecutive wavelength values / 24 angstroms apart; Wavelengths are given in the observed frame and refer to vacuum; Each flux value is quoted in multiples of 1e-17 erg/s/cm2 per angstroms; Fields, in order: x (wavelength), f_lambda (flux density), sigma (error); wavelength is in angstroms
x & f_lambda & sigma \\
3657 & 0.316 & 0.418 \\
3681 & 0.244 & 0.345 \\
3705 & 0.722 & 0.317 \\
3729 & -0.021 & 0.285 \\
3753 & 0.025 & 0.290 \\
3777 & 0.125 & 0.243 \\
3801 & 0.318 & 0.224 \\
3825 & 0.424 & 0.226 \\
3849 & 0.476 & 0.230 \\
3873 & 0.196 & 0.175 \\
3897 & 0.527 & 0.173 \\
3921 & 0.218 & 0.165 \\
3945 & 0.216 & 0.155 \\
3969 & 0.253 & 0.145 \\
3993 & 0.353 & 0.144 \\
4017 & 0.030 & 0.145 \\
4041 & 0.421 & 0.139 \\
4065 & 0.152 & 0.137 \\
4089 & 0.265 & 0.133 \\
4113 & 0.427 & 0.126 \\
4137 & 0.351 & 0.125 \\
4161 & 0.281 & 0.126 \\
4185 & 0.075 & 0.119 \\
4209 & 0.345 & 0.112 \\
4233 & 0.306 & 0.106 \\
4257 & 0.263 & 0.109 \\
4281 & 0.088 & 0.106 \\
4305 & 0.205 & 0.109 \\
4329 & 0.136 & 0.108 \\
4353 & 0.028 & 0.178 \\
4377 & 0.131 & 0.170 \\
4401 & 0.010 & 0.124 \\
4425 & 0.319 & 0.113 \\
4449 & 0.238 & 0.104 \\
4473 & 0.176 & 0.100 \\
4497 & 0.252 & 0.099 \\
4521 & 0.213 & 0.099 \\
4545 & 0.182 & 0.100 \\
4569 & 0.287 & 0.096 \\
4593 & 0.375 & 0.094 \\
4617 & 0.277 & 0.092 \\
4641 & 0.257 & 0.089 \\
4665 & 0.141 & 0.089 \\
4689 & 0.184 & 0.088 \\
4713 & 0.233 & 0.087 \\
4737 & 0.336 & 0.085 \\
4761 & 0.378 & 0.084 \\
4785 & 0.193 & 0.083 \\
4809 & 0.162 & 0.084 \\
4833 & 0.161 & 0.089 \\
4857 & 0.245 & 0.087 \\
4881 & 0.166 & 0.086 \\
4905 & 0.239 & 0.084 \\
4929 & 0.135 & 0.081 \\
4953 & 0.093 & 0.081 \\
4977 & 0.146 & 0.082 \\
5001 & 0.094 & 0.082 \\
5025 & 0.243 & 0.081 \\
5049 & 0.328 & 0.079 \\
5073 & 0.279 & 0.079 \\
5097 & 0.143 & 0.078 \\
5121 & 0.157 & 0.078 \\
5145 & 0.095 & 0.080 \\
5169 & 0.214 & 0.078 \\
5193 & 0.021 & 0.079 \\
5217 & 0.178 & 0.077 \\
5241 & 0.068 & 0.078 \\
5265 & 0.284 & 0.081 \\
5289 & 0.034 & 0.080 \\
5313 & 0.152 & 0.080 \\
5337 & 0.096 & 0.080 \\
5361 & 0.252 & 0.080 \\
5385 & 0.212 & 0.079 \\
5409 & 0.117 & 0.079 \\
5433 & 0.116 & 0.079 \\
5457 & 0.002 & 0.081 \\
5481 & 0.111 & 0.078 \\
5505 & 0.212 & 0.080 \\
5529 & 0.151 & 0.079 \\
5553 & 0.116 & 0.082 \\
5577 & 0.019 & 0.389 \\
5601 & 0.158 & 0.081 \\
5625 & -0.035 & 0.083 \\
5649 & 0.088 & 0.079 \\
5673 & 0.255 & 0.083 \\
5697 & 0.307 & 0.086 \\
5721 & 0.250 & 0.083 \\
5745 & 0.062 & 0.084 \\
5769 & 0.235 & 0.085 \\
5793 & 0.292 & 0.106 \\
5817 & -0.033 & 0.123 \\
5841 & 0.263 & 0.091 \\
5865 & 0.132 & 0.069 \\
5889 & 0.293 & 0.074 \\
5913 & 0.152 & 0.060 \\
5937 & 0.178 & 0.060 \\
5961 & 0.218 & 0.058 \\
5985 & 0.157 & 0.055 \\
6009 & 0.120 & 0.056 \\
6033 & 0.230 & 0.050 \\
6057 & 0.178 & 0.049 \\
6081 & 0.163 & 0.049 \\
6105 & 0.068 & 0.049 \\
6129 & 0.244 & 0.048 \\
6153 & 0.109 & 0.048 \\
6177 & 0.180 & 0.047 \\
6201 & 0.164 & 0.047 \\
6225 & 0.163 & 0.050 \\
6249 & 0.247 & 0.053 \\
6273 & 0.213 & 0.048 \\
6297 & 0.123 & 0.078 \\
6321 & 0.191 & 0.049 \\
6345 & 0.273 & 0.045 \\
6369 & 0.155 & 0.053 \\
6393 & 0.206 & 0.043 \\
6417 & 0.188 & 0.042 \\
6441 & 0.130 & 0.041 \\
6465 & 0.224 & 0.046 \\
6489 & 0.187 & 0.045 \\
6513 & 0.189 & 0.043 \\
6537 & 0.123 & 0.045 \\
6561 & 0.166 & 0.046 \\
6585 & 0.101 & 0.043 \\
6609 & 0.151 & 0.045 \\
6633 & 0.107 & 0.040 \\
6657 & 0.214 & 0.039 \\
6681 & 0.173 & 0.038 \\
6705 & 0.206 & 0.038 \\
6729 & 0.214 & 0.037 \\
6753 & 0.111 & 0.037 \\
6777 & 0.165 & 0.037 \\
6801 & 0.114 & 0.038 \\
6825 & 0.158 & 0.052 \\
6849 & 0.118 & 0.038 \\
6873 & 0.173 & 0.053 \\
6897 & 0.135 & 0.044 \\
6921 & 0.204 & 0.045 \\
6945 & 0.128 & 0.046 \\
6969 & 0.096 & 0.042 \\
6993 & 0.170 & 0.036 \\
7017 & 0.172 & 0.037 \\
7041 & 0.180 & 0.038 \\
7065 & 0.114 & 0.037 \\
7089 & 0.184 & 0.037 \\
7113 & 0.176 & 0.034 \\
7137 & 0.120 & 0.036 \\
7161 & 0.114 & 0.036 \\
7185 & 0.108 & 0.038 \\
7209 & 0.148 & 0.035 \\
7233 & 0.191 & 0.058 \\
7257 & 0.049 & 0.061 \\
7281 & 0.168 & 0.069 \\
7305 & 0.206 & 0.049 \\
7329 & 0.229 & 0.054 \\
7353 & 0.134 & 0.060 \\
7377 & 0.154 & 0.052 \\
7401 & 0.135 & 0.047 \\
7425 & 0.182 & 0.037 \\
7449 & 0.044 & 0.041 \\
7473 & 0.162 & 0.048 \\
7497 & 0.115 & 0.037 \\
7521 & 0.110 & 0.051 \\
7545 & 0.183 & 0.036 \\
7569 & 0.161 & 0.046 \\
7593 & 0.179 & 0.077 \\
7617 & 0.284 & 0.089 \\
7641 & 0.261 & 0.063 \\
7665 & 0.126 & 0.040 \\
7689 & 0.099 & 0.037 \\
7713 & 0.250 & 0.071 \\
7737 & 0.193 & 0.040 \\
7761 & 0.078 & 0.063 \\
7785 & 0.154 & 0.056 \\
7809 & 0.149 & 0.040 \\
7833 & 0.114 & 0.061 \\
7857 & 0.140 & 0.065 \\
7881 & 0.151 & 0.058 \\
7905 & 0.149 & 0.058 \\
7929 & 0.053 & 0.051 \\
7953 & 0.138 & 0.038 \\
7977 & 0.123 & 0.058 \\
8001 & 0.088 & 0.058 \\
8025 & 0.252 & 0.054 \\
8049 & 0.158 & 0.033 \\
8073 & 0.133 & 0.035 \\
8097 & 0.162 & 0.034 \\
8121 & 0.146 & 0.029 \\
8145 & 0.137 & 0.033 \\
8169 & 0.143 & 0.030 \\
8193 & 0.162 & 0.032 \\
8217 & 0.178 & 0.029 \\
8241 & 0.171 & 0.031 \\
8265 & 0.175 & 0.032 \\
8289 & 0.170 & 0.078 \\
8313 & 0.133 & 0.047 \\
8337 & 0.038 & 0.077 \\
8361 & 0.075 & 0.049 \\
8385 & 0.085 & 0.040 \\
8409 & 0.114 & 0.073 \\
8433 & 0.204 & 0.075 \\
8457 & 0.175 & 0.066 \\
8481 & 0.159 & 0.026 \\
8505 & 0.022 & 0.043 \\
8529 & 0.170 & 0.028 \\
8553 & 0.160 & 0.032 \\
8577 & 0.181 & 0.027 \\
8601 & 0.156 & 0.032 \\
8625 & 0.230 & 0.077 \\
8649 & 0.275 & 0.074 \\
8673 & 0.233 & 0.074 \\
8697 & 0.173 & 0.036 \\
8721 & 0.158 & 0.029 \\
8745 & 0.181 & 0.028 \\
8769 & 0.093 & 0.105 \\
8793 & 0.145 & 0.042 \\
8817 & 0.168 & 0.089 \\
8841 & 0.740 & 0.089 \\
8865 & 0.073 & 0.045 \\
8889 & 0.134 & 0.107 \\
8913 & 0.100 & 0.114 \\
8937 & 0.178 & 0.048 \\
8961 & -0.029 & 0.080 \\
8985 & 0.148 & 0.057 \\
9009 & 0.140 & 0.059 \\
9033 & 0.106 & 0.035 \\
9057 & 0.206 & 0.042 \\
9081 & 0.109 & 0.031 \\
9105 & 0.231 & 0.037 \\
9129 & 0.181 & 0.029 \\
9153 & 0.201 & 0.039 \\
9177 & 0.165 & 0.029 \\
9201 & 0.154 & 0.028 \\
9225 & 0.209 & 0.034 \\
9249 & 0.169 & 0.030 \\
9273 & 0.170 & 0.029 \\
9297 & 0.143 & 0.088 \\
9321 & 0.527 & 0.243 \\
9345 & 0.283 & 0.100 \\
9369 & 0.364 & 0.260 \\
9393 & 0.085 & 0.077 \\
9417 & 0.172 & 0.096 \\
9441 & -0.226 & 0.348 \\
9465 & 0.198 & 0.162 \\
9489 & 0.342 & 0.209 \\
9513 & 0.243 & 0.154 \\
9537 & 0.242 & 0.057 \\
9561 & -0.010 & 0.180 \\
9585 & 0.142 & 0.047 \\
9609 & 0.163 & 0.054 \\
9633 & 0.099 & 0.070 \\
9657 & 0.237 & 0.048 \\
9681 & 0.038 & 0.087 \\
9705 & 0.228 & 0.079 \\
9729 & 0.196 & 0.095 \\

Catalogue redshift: 1.371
